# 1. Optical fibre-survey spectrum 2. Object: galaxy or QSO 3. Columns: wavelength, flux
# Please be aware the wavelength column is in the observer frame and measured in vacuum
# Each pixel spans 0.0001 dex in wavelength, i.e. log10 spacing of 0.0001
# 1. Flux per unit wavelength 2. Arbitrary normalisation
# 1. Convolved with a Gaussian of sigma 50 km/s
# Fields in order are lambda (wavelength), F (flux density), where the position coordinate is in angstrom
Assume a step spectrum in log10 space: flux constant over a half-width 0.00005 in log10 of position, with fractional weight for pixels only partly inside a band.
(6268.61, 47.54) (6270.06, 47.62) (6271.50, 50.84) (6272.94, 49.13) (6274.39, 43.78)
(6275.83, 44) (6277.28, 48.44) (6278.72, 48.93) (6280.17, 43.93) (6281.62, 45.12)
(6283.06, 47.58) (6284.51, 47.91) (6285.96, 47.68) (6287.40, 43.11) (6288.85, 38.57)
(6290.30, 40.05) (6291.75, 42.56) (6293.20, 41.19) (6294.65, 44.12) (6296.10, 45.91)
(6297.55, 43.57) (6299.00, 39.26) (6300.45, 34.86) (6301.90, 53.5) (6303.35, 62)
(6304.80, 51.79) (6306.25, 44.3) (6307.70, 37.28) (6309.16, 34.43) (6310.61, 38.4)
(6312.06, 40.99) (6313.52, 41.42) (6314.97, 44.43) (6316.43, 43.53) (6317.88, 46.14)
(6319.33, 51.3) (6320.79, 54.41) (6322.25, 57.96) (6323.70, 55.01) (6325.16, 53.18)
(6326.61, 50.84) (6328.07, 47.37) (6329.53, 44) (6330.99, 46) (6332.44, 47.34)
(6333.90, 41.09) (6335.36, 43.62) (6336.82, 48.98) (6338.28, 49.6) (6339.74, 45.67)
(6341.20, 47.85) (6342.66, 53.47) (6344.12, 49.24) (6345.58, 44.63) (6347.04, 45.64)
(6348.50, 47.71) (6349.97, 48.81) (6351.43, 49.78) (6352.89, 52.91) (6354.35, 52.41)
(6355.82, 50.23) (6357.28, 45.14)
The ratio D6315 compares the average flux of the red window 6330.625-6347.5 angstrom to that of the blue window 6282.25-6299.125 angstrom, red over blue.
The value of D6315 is 1.08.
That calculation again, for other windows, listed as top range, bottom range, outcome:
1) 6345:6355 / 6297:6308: 1.06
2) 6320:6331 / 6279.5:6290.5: 1.16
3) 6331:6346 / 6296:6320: 1.07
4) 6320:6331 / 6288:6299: 1.22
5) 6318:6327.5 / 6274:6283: 1.16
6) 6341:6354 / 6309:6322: 1.09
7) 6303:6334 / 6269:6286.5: 1.00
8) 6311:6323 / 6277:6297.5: 1.06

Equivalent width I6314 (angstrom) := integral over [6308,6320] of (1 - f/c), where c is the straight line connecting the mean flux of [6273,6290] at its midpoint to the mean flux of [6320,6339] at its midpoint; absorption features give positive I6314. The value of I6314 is 1.4 angstrom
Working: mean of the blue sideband 45.4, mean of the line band 42.4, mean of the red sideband 49.2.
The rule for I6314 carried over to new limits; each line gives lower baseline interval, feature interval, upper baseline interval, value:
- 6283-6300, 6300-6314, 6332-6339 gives 0.0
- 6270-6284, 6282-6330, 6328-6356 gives 1.6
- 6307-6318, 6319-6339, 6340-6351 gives -2.3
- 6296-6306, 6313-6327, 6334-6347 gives -0.8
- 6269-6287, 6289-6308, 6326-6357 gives 1.1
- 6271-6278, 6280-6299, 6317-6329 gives 1.9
